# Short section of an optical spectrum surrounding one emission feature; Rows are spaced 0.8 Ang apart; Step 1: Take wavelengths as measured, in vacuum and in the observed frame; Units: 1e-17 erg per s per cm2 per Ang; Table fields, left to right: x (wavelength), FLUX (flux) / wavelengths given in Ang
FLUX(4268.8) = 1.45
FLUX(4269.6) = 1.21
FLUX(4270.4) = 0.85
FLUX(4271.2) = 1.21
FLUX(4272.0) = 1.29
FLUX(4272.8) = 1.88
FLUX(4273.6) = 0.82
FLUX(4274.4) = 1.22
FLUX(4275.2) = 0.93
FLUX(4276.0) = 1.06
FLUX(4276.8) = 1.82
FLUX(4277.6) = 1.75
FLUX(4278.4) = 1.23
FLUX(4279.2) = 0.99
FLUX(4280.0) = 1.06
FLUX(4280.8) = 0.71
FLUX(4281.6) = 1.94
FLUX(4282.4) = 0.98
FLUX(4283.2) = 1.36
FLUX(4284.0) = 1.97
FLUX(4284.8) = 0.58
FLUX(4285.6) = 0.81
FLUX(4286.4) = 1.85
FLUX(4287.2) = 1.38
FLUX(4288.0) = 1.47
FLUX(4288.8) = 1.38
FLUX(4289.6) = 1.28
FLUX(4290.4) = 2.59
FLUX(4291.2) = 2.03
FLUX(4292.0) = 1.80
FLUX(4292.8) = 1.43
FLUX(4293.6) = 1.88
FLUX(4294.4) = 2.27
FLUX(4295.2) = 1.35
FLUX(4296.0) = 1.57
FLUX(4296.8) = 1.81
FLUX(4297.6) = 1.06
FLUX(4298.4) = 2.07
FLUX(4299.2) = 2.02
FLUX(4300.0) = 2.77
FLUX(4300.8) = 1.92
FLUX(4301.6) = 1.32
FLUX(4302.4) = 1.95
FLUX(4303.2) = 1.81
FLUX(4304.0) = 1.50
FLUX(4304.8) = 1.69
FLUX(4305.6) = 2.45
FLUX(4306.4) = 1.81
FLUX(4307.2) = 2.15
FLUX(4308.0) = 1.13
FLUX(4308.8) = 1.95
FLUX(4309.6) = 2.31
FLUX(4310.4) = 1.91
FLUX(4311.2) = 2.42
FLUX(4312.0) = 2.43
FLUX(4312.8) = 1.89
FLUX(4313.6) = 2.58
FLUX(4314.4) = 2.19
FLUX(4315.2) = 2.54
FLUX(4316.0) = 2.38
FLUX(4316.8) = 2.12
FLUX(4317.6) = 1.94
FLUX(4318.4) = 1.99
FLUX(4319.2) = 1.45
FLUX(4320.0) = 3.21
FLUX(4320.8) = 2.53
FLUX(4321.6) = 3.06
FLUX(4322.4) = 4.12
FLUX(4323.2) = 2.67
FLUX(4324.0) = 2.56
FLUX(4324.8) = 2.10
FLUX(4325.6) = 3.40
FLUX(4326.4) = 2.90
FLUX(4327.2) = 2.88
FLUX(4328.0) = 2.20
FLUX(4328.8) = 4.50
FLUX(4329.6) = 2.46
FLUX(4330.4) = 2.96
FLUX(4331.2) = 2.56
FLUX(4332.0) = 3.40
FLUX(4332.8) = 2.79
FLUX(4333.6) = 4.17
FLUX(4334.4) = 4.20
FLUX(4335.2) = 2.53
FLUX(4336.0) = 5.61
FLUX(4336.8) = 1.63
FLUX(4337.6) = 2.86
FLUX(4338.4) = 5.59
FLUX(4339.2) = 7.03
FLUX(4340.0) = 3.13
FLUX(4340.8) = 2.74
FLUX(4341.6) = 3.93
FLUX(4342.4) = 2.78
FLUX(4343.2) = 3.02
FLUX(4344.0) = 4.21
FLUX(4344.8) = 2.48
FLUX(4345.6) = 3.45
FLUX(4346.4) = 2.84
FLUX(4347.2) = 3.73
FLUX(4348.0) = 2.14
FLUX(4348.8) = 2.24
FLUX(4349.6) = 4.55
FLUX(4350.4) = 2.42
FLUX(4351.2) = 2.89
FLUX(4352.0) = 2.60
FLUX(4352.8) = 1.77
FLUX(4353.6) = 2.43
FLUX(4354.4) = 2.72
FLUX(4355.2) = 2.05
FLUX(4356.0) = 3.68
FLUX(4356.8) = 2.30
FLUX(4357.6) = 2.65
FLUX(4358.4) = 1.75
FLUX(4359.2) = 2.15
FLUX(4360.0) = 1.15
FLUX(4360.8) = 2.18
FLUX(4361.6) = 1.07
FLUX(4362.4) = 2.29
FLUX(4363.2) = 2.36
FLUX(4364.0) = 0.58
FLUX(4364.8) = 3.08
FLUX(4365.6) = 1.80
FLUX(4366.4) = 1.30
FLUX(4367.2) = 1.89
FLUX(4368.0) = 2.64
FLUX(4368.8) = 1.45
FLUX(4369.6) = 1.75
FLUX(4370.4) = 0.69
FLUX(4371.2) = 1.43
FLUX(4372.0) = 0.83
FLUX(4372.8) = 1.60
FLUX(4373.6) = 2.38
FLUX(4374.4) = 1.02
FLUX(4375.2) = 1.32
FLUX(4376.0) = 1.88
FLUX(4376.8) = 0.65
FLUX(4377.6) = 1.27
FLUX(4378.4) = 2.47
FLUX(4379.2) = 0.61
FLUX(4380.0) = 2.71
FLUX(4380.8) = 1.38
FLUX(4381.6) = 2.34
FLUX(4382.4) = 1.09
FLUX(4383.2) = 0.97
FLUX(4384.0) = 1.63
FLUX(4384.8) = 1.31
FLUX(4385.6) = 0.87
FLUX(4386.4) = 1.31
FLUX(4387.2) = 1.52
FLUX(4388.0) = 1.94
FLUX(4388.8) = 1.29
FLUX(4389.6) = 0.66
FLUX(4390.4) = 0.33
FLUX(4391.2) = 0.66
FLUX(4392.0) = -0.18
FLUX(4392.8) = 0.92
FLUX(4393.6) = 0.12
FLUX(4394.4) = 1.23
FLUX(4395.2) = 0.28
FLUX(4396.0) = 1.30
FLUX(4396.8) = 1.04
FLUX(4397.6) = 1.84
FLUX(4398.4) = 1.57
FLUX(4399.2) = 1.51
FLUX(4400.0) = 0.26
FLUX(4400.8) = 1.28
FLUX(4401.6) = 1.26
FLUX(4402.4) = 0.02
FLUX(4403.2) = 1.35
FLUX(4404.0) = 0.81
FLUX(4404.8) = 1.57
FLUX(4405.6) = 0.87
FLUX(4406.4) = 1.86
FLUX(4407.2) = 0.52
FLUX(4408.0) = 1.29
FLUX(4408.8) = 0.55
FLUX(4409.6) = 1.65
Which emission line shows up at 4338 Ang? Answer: C IV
